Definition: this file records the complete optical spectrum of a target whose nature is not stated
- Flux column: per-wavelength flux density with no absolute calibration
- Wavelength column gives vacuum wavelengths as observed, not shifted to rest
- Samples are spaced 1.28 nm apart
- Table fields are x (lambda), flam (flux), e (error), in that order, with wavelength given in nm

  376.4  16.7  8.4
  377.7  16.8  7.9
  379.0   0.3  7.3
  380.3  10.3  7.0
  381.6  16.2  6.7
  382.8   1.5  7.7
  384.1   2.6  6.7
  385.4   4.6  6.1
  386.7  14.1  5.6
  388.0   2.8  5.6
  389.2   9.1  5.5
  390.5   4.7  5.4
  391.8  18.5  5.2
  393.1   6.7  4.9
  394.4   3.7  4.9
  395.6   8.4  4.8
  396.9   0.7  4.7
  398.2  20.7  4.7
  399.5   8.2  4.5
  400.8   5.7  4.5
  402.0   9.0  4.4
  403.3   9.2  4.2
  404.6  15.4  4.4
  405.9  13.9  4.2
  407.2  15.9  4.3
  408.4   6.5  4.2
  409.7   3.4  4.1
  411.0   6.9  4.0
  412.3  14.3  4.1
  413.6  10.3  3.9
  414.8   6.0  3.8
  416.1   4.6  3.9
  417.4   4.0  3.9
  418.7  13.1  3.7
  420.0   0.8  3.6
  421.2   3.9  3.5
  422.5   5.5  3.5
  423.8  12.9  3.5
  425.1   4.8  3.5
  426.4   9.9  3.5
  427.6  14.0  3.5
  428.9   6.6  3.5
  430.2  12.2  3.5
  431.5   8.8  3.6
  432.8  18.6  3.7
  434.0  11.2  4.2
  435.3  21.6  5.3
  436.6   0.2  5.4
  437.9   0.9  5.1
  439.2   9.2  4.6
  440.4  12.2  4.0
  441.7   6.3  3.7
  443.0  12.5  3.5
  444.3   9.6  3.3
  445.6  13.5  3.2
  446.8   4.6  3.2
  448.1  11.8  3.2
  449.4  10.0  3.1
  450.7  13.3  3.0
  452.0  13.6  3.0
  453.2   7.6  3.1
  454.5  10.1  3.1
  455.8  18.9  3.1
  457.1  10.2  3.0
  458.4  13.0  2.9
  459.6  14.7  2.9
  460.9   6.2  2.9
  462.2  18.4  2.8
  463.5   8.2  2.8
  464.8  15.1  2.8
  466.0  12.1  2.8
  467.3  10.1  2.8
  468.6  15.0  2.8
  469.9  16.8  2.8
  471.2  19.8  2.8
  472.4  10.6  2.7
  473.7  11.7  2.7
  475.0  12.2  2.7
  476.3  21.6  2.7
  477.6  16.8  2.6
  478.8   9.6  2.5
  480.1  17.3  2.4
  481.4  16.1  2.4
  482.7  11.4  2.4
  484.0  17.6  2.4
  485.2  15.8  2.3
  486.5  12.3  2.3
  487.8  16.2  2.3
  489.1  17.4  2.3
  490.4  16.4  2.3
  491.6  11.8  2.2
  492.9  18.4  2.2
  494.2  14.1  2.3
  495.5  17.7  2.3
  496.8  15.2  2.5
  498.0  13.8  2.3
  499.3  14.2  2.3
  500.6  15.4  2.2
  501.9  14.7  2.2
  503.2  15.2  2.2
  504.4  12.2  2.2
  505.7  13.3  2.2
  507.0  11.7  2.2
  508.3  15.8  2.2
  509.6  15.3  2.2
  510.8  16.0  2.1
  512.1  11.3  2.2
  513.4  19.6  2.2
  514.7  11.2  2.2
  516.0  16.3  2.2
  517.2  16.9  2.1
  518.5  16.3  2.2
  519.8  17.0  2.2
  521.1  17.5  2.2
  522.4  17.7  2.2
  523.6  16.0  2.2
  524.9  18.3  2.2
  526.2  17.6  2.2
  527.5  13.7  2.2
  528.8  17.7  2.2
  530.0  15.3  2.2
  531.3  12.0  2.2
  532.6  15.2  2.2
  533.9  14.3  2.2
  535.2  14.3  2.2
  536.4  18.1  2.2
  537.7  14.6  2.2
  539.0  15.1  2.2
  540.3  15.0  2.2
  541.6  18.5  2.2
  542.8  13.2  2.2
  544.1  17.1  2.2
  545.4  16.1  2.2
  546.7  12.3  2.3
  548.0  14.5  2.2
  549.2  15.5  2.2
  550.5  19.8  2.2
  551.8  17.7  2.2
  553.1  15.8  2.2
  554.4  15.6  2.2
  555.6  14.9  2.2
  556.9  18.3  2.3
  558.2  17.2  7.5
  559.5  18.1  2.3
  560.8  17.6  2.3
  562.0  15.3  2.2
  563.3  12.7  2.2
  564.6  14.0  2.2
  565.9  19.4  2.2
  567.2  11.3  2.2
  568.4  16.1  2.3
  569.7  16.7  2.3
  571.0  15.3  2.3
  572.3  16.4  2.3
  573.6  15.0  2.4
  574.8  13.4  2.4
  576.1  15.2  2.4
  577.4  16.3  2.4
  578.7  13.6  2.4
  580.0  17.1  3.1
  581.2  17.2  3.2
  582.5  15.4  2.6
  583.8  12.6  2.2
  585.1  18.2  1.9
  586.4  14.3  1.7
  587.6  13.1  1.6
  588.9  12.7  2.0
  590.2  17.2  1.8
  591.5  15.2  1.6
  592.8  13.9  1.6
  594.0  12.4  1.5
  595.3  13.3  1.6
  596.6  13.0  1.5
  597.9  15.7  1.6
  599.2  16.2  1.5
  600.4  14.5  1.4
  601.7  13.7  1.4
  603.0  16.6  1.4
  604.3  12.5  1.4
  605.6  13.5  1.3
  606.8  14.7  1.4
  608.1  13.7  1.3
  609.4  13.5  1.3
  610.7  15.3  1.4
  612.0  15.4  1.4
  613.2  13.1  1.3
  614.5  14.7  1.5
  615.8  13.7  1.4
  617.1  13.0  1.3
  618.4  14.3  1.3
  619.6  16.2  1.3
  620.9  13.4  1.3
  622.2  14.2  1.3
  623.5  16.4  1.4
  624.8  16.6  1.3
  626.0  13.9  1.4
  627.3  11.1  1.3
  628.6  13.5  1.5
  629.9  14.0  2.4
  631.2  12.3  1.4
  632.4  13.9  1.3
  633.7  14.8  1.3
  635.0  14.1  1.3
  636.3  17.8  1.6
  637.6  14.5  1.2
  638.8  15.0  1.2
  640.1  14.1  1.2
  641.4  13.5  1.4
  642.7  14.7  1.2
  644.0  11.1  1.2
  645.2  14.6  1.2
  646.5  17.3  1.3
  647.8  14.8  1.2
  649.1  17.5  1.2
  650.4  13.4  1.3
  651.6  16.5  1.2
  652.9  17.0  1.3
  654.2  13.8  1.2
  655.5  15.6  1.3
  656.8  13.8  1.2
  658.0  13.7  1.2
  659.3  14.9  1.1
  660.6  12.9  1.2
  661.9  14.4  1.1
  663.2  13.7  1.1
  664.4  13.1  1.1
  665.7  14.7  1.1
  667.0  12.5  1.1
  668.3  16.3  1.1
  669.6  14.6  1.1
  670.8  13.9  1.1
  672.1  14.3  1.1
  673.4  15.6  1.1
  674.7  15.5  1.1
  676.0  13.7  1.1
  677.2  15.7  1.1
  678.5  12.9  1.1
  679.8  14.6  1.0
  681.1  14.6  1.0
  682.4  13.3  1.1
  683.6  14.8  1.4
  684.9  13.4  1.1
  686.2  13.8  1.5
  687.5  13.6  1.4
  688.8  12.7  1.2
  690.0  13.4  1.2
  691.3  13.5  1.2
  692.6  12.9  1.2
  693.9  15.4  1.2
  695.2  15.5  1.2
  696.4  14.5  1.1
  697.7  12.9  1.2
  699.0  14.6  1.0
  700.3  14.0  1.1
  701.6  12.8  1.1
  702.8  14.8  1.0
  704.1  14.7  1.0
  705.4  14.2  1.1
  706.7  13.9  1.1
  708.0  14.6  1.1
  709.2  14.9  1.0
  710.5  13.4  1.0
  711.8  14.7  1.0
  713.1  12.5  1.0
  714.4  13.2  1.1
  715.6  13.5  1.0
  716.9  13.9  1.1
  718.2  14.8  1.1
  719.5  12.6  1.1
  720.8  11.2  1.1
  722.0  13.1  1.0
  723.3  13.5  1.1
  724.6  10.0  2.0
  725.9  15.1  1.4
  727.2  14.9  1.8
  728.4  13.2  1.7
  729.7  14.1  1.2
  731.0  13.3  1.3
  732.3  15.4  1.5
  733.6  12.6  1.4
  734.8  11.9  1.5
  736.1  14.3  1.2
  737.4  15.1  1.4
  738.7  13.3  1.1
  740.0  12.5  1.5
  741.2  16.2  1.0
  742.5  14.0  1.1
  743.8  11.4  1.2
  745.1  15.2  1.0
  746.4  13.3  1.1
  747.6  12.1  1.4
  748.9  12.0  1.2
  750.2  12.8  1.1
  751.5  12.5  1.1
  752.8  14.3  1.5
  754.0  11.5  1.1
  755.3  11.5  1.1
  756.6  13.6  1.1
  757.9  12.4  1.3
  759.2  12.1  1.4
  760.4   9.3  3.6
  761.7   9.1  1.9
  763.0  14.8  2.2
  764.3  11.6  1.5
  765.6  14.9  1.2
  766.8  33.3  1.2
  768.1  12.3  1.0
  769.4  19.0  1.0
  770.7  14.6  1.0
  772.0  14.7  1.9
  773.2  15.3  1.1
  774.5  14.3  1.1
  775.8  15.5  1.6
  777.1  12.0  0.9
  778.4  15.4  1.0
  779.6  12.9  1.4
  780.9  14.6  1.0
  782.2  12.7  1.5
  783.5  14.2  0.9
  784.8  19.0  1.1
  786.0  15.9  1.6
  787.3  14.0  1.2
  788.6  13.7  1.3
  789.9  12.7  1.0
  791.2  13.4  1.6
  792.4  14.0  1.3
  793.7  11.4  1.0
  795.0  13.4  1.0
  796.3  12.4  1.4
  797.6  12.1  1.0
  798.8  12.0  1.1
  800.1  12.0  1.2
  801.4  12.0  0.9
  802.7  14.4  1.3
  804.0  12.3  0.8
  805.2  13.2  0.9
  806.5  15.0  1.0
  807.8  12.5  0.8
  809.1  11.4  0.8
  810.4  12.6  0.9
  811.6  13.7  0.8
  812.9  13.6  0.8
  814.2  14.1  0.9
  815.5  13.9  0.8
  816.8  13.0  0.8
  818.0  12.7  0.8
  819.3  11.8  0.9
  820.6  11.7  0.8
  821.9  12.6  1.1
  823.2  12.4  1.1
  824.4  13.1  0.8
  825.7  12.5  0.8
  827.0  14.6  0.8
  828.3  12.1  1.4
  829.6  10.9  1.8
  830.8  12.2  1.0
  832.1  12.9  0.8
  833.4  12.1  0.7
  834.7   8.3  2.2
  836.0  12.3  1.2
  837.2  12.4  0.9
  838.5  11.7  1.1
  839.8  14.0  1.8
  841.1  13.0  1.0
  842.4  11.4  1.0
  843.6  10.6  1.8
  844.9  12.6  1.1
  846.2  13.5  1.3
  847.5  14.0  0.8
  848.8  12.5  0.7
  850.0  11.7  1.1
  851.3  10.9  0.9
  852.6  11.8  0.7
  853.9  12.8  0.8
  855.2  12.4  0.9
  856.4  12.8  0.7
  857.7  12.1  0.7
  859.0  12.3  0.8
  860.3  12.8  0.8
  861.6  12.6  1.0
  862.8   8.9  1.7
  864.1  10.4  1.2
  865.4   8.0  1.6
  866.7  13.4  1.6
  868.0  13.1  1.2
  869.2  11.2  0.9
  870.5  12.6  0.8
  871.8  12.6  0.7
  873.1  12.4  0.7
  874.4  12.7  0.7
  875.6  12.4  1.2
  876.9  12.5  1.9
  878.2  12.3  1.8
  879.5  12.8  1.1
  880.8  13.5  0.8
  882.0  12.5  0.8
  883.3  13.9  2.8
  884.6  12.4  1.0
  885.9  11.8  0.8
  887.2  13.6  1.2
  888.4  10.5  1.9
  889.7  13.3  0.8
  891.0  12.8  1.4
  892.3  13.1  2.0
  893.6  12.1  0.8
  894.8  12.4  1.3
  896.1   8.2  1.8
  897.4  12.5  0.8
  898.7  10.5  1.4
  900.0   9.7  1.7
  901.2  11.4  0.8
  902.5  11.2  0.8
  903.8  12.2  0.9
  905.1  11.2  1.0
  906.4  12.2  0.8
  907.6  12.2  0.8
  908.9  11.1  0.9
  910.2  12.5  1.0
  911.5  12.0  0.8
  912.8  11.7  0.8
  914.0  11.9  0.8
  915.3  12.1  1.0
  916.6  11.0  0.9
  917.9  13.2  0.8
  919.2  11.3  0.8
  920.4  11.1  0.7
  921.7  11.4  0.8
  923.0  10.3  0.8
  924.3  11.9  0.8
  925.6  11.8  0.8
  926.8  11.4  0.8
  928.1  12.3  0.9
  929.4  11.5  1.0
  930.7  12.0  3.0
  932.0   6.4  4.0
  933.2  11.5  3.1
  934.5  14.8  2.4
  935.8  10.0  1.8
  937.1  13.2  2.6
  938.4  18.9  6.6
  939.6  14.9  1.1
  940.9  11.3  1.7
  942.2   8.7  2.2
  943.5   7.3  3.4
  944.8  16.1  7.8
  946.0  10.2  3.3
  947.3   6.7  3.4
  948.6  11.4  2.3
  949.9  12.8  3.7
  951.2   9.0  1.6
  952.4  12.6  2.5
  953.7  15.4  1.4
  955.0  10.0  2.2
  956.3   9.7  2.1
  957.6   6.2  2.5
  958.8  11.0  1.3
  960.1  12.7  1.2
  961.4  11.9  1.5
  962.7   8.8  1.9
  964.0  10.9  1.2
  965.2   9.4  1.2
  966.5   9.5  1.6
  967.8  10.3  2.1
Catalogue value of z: 0.168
